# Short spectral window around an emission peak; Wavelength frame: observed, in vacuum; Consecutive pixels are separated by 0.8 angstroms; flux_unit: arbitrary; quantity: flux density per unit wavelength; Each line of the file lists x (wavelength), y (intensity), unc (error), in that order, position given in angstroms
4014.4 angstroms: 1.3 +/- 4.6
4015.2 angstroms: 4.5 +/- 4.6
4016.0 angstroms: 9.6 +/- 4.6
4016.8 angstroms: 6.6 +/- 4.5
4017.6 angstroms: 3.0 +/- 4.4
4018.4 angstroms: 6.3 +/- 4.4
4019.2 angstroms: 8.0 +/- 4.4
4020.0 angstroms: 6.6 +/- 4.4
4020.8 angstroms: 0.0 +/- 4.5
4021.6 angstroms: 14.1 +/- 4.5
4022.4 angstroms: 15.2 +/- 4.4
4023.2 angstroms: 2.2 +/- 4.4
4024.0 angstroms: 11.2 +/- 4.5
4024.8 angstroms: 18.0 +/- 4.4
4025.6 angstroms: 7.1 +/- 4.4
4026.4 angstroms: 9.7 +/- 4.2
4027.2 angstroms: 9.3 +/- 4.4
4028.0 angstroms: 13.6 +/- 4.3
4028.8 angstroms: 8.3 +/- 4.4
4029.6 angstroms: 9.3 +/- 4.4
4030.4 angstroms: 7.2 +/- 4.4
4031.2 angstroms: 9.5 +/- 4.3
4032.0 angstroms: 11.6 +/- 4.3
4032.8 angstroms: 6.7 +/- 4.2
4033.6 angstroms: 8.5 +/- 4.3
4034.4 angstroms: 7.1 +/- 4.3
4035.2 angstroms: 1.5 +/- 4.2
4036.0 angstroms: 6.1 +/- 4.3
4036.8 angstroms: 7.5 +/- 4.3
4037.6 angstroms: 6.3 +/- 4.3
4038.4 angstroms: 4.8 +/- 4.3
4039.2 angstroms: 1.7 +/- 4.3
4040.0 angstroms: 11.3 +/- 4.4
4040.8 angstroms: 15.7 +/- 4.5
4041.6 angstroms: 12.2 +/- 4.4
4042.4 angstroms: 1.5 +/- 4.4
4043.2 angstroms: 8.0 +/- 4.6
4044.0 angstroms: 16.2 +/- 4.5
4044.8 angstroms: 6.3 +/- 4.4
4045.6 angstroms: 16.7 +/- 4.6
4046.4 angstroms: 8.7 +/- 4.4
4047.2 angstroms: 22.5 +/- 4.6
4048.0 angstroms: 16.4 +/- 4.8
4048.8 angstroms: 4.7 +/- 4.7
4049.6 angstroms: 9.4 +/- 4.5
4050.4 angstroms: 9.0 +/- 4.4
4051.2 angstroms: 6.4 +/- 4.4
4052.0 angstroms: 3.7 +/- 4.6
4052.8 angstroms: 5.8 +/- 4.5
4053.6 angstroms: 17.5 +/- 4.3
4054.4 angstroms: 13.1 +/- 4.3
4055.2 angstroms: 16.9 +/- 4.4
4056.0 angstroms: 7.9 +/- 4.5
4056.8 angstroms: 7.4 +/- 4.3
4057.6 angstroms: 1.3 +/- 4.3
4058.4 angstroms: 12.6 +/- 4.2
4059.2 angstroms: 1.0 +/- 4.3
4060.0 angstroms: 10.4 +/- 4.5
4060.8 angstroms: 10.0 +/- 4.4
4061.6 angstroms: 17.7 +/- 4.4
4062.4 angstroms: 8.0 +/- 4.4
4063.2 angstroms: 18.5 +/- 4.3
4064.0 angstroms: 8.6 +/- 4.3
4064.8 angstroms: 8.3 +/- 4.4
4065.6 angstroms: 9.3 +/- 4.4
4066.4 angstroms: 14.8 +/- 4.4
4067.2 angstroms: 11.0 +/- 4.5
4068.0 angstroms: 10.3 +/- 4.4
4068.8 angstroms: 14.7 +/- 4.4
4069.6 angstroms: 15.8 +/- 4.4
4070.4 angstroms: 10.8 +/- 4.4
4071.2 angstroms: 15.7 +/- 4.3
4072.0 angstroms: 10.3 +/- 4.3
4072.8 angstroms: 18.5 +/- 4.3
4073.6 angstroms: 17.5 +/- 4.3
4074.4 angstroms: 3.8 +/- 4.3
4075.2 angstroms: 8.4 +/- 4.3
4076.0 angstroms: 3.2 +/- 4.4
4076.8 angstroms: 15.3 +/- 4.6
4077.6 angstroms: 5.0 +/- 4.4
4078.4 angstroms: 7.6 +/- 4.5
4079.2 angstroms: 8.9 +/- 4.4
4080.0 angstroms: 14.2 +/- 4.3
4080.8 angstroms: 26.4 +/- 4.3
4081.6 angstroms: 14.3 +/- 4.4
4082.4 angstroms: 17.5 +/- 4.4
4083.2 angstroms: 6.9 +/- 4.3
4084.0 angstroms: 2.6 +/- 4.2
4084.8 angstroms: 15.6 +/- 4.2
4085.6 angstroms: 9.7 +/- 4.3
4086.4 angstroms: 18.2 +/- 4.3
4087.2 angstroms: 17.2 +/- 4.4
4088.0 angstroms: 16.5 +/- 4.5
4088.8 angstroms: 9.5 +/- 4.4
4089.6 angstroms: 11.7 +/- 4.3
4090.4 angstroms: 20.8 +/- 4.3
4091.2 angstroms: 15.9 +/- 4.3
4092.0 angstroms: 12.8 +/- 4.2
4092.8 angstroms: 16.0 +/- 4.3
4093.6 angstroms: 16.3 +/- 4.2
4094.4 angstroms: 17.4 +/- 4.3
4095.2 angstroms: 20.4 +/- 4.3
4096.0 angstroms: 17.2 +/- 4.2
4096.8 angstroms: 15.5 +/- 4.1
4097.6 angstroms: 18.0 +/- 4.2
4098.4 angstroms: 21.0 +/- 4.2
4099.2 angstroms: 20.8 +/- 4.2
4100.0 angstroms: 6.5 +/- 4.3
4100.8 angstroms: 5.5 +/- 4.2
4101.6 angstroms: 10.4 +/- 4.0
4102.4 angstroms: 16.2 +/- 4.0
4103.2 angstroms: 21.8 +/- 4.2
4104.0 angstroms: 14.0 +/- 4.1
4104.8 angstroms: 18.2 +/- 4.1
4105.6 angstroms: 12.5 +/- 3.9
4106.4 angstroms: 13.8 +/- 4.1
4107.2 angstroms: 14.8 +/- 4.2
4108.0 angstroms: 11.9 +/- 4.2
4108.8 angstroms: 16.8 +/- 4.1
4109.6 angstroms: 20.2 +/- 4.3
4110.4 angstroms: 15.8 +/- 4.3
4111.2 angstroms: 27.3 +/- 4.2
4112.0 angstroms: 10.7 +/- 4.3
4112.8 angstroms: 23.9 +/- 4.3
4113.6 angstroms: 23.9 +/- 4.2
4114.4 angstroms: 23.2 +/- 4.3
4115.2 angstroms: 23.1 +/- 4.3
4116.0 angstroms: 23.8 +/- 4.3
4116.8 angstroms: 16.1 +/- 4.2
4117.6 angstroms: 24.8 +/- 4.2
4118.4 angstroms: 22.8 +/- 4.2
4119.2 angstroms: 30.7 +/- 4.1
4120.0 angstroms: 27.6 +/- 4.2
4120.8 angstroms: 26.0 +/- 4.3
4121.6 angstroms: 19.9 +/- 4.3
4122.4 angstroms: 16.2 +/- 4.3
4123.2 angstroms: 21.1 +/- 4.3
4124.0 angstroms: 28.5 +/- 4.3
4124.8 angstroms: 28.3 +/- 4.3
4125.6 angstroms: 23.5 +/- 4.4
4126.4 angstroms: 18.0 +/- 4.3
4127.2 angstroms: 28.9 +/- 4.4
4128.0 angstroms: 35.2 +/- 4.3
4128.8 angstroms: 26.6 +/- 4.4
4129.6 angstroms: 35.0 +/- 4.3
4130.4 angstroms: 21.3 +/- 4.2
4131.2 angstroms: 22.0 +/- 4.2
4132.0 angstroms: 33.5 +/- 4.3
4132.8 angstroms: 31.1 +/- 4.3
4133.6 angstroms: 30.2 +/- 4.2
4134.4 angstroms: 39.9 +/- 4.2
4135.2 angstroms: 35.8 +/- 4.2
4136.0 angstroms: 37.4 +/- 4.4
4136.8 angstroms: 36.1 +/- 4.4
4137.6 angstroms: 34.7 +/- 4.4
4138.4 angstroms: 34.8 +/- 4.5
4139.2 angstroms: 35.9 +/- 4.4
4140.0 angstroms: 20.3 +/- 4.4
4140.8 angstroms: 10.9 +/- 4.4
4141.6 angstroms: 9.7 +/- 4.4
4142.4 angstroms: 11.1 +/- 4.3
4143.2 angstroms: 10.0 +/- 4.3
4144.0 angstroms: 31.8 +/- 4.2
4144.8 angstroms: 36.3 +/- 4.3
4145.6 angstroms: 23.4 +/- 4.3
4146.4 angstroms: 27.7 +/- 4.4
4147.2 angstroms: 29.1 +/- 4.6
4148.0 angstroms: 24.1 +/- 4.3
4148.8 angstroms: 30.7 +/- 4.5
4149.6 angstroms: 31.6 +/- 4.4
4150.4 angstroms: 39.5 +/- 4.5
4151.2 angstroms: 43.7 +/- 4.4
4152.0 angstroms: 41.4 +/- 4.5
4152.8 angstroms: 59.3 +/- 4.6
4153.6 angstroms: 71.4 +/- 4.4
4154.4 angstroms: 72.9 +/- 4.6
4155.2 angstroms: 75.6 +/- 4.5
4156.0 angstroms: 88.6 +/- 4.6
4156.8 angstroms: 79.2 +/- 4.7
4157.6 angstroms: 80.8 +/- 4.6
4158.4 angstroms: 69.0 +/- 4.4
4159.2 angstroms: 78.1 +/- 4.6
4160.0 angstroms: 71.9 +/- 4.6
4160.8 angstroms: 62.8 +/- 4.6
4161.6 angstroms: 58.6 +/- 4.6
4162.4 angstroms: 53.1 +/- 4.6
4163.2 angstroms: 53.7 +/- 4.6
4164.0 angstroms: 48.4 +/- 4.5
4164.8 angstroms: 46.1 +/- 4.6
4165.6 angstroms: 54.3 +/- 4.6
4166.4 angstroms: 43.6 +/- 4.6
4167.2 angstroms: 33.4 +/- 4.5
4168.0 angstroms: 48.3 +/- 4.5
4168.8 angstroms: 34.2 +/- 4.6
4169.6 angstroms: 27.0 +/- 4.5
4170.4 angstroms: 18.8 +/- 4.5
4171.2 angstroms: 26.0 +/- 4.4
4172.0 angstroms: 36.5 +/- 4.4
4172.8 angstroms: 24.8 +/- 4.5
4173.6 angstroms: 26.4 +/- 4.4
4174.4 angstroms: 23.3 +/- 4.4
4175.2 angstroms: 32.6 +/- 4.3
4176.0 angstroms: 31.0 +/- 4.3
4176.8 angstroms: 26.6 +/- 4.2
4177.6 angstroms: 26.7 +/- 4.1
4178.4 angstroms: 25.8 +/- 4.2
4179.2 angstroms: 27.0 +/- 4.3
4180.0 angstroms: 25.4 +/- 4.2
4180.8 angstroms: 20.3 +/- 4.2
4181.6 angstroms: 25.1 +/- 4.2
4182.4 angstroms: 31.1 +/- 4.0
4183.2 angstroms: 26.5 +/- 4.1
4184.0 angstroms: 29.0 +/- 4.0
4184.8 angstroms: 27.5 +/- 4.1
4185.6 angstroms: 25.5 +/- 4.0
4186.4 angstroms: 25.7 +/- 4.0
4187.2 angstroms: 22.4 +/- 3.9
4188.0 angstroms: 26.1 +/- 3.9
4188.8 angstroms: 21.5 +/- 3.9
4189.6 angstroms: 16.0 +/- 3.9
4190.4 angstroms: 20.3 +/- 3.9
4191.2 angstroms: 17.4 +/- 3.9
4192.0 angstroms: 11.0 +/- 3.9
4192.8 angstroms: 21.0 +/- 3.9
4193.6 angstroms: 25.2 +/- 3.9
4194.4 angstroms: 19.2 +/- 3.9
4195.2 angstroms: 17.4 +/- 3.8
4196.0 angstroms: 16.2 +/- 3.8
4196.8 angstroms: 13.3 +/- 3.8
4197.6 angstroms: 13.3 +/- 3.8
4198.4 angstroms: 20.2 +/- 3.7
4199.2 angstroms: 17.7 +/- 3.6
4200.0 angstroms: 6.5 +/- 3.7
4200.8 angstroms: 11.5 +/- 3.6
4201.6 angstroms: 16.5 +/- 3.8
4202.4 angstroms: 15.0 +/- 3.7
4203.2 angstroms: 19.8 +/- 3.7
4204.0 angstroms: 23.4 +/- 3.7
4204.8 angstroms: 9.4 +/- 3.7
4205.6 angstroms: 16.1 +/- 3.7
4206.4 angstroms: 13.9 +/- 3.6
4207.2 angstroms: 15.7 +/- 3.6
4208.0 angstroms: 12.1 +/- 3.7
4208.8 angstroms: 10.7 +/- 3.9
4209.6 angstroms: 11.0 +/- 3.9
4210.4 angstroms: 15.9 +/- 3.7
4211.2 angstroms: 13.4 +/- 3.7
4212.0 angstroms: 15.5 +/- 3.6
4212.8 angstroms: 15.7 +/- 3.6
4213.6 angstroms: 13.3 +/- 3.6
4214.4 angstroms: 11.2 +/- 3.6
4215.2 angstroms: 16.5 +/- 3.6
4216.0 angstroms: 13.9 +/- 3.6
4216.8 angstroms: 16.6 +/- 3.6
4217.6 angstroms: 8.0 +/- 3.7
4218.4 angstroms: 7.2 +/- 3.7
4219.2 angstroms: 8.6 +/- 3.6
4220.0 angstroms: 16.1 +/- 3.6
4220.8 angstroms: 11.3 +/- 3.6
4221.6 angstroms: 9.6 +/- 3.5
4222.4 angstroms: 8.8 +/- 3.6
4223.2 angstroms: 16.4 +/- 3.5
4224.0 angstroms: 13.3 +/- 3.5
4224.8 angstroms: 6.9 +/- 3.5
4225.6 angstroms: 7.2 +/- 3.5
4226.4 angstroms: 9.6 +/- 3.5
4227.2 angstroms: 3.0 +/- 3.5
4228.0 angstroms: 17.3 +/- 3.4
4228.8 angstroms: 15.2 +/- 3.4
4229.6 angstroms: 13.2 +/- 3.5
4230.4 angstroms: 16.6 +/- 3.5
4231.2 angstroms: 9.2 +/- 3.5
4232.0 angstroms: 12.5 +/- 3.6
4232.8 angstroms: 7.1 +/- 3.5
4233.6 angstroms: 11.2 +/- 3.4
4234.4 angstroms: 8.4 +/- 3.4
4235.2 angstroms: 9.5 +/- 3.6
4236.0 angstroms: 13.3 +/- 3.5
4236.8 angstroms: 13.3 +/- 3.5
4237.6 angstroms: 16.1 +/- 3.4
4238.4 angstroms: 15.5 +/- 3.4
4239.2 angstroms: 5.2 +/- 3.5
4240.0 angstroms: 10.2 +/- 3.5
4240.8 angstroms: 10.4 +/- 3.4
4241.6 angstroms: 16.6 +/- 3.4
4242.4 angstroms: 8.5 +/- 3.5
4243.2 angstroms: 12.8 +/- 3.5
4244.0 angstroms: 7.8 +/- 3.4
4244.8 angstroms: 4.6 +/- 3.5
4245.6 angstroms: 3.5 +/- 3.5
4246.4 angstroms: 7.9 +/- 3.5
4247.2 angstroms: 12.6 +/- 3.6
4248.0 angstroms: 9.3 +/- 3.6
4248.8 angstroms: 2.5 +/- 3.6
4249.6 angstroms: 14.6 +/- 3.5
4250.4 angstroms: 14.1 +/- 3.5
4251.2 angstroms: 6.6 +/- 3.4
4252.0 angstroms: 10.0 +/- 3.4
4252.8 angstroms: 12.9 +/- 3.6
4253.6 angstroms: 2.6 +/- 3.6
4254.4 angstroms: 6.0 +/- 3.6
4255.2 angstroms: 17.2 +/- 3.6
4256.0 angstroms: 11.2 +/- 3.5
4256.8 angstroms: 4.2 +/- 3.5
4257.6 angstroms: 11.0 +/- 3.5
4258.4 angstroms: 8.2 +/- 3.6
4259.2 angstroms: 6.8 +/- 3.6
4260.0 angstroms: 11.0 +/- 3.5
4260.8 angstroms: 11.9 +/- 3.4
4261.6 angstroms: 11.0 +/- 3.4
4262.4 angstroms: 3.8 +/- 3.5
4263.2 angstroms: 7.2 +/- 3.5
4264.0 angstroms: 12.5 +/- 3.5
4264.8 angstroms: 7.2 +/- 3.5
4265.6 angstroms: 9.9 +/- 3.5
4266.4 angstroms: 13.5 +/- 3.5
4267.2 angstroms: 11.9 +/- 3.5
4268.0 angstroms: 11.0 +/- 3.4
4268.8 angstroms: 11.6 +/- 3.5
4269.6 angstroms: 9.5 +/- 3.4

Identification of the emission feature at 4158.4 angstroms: C IV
